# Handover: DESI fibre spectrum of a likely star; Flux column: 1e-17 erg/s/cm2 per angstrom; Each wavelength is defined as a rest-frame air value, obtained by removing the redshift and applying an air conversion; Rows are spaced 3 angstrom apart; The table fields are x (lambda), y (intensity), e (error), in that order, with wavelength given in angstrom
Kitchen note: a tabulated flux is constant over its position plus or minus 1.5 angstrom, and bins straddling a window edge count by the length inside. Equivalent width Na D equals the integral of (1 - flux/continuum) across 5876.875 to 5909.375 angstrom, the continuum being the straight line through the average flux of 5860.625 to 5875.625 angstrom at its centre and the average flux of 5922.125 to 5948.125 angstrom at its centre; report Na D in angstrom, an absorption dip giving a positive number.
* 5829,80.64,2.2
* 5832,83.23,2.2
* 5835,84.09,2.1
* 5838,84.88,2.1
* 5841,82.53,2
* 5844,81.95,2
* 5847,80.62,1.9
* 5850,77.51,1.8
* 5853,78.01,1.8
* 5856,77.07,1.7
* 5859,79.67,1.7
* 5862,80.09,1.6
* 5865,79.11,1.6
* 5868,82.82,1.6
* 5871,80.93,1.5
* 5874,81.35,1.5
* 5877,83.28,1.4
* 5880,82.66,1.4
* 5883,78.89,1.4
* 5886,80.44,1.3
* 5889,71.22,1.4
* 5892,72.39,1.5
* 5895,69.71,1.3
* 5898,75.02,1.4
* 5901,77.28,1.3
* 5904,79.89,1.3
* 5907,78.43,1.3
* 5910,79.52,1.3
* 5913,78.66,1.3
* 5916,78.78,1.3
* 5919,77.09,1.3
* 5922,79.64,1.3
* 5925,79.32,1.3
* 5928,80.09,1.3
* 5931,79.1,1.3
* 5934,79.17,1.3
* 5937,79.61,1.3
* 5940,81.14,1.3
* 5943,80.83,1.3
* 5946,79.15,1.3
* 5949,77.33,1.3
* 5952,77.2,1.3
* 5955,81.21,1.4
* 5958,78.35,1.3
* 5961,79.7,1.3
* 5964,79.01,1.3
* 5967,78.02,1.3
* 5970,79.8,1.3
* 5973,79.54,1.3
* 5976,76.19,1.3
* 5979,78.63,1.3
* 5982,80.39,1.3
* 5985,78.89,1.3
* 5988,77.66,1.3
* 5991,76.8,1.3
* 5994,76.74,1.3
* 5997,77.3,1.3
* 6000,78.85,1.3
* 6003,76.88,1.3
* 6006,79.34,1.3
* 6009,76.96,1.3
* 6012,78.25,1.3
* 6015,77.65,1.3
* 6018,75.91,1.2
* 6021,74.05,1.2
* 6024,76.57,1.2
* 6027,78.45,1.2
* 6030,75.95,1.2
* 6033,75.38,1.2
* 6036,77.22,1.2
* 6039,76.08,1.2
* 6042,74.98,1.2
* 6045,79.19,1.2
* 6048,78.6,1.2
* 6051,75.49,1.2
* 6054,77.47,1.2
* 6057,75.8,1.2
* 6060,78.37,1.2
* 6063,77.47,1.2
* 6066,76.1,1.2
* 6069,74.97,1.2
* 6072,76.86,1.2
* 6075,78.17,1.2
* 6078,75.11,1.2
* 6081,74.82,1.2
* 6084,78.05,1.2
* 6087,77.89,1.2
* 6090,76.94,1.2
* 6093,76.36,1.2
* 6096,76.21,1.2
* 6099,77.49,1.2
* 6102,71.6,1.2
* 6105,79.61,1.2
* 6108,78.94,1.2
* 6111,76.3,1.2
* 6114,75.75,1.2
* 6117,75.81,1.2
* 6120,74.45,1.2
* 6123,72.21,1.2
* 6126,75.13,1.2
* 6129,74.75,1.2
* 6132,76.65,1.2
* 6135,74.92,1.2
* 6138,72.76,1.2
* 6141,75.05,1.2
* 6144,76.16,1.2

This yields 1.39 angstrom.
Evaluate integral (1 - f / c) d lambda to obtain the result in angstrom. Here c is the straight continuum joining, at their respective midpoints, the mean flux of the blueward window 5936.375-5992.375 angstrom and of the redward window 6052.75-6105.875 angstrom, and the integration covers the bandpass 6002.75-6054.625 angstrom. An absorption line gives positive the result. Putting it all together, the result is 0.5 angstrom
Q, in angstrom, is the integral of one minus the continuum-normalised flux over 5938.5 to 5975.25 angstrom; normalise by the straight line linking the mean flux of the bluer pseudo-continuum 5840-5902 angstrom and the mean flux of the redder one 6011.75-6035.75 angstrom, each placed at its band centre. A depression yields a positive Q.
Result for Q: -0.8 angstrom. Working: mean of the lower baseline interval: 78.7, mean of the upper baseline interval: 76.5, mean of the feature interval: 79.2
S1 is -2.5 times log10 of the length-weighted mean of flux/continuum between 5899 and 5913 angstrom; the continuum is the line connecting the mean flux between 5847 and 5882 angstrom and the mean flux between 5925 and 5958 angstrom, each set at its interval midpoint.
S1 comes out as 0.02 mag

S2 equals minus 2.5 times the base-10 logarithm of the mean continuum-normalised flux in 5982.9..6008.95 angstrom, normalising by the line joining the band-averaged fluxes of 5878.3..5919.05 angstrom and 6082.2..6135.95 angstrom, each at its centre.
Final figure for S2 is -0.02 mag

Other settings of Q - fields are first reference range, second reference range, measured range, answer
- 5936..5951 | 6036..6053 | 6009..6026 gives 0.2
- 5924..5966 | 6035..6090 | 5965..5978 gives 0.1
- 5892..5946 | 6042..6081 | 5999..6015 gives -0.1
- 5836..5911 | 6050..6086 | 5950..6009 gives -0.5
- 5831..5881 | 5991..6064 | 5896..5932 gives 0.6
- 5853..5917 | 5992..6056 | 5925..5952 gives -0.5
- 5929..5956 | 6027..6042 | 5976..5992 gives -0.1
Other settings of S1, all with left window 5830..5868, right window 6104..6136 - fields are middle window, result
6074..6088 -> 0.00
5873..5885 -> -0.02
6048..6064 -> 0.00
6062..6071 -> 0.01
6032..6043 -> 0.02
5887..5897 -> 0.12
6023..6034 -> 0.01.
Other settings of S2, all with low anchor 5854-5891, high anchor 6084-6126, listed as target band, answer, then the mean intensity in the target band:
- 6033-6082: 0.003 mag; 76.6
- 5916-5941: -0.007 mag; 79.3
